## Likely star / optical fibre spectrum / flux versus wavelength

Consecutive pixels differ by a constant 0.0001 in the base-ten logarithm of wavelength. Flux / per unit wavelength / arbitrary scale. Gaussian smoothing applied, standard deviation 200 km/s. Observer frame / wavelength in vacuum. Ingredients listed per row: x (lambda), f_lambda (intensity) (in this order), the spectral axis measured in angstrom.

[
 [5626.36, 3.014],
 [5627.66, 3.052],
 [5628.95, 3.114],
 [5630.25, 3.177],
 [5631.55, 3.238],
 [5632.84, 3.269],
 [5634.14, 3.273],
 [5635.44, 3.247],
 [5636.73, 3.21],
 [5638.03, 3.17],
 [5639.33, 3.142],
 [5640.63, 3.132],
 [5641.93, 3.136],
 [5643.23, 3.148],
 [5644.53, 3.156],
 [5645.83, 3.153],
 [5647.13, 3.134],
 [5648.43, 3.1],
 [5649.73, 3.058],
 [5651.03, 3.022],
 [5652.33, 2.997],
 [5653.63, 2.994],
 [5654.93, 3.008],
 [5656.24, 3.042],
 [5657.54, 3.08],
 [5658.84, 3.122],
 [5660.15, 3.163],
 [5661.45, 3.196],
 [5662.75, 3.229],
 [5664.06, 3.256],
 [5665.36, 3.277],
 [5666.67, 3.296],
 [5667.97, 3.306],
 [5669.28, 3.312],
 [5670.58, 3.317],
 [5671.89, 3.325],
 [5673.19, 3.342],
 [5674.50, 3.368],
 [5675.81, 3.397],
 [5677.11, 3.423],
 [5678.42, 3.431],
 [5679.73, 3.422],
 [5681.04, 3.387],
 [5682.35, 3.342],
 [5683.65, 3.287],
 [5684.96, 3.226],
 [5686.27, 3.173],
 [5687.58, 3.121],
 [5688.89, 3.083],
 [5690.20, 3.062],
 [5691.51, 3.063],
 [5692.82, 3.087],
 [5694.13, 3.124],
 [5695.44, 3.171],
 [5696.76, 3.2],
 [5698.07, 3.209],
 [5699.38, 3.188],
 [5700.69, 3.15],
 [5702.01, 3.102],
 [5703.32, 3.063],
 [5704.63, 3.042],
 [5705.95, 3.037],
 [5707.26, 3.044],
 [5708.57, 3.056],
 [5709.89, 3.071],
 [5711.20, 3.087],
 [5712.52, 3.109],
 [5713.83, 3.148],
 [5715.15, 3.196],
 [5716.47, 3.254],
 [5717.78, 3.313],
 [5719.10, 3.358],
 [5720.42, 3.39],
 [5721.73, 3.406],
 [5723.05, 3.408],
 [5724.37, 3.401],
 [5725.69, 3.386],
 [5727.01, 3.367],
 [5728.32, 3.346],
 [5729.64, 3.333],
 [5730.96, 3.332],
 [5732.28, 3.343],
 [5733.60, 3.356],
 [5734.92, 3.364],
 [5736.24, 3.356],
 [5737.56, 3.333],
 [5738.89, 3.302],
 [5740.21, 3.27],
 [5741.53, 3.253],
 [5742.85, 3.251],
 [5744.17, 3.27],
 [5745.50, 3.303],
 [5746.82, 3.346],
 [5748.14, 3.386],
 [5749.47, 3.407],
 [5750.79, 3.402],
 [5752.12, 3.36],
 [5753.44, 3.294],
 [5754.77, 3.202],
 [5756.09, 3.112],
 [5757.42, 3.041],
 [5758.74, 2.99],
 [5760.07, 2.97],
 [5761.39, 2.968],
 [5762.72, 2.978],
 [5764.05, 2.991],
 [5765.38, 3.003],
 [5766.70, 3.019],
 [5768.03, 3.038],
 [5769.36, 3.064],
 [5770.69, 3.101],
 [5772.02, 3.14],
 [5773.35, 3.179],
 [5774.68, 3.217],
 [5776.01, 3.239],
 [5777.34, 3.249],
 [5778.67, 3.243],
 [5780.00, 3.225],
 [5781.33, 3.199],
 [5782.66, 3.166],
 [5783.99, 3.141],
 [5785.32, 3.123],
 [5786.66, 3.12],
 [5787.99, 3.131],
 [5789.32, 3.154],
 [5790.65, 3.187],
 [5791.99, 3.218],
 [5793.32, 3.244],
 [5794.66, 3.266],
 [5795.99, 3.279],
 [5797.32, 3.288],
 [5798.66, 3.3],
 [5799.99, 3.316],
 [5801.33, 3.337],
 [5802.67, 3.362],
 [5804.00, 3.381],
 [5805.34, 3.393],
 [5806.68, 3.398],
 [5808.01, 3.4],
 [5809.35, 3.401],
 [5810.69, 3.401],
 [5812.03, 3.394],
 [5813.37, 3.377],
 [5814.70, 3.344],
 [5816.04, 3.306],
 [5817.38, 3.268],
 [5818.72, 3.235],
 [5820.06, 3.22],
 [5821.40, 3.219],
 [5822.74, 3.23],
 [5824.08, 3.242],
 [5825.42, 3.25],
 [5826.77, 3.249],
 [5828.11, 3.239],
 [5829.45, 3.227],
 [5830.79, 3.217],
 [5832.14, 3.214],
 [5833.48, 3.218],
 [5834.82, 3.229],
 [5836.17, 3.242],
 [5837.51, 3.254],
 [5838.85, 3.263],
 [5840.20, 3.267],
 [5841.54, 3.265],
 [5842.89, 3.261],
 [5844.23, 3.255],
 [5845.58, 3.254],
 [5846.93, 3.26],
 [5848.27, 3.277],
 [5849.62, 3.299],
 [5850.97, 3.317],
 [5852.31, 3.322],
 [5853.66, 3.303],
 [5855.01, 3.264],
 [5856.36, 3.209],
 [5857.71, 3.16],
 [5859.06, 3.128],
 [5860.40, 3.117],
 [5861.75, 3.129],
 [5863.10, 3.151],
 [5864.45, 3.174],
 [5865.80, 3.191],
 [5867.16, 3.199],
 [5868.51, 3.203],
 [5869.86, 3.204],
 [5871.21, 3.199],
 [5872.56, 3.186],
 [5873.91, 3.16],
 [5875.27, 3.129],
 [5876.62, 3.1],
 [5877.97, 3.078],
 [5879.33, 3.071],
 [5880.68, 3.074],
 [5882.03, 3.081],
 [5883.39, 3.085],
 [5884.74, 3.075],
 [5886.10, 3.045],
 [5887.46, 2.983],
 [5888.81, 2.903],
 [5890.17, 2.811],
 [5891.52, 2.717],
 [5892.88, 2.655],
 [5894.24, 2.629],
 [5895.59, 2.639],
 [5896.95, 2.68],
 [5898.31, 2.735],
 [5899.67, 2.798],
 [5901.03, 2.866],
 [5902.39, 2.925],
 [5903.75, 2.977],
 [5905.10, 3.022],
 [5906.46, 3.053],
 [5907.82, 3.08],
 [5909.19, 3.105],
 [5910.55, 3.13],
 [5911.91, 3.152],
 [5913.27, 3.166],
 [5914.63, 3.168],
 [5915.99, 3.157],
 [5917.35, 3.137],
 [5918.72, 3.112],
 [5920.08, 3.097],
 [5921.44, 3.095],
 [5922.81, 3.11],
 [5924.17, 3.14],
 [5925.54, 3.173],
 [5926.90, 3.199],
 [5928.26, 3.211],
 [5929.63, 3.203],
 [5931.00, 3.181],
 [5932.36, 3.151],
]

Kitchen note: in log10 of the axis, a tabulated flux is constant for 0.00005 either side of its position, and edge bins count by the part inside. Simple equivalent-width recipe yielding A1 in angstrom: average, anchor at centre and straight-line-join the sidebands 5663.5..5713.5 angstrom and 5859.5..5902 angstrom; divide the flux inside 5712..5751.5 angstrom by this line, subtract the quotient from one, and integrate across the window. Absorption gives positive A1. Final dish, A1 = -2.0 angstrom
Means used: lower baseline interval 3.21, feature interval 3.32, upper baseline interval 3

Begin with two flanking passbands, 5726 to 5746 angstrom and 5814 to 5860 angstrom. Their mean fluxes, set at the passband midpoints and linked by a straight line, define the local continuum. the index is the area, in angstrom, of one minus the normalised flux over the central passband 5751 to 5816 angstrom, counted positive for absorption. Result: 1.5 angstrom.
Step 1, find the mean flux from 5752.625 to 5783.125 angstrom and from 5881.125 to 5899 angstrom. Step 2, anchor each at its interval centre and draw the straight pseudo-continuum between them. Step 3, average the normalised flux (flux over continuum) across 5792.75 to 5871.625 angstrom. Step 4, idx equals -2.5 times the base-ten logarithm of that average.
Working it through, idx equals -0.10 mag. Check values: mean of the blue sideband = 3.12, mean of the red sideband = 2.85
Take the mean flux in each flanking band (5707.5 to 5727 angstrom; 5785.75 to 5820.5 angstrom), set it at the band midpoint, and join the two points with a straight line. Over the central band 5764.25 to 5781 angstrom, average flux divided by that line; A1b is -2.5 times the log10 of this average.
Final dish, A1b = 0.05 mag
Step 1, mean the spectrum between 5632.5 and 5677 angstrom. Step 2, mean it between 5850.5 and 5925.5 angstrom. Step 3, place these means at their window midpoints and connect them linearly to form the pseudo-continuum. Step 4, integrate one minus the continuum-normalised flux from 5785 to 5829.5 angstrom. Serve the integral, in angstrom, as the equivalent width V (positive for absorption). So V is -2.51 angstrom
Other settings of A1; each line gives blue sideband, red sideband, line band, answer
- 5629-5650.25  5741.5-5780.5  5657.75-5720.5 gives -0.8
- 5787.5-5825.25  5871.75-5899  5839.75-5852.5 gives -0.6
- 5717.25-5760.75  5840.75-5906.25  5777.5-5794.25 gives 0.2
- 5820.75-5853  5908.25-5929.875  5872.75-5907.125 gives 2.7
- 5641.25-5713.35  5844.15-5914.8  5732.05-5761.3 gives -1.1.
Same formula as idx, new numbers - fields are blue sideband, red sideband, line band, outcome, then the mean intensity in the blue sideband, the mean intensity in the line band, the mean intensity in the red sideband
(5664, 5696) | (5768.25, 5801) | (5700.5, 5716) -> 0.053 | 3.26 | 3.09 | 3.2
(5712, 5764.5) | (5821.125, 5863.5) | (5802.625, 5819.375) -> -0.038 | 3.27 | 3.36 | 3.24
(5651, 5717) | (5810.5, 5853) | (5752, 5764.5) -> 0.050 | 3.19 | 3.08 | 3.27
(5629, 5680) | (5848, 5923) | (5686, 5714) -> 0.024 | 3.2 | 3.11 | 3.07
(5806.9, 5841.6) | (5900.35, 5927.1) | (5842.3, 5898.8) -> 0.033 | 3.28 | 3.09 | 3.09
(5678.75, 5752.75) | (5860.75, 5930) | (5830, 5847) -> -0.046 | 3.25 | 3.24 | 3.05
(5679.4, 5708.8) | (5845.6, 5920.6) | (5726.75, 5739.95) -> -0.067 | 3.16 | 3.34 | 3.07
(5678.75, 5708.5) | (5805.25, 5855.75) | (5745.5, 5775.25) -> 0.025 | 3.16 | 3.15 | 3.28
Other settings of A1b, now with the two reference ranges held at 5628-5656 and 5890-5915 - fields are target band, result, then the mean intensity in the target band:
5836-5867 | -0.10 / 3.23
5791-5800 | -0.09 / 3.27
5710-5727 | -0.07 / 3.28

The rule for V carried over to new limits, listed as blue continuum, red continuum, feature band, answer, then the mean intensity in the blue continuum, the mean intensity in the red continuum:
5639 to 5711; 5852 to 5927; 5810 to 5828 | -1.1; 3.18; 3.06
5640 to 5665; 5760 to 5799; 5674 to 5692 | -0.9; 3.11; 3.15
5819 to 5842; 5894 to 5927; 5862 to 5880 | -0.2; 3.24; 3.02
